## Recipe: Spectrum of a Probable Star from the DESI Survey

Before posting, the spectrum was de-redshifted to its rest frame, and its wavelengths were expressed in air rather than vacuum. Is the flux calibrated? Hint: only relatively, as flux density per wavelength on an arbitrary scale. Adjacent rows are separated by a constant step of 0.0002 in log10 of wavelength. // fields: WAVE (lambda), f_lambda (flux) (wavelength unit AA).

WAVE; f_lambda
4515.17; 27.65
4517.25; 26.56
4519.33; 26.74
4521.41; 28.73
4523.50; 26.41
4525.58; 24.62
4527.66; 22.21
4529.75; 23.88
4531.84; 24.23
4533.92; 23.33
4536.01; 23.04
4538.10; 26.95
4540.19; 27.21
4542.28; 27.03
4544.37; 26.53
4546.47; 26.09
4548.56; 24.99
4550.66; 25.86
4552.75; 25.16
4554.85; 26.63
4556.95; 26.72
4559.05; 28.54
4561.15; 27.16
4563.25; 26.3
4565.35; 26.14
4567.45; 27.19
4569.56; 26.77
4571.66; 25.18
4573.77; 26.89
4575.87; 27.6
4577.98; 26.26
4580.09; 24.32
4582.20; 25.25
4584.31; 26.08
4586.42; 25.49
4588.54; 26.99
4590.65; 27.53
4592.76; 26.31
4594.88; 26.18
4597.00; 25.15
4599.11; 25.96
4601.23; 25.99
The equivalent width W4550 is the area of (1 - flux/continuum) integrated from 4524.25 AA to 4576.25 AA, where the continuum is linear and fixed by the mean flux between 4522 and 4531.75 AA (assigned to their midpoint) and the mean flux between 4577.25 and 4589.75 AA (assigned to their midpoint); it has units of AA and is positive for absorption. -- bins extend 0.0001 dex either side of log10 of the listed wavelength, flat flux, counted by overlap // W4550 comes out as -1.7 AA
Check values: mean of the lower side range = 24.5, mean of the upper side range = 25.7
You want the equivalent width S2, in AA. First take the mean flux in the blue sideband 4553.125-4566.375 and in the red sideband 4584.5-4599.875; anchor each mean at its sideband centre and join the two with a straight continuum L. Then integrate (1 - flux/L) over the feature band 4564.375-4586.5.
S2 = 0.3 AA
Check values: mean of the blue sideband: 26.8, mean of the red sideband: 26.2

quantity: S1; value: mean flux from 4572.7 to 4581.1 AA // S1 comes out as 26.3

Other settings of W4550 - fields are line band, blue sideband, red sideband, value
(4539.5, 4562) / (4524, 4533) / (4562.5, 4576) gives -1.1 AA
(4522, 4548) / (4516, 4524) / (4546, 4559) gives 1.4 AA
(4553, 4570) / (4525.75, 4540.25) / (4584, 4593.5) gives -1.0 AA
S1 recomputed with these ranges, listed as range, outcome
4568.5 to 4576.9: 26.6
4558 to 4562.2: 27.9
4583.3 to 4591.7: 26.5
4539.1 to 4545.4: 26.9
